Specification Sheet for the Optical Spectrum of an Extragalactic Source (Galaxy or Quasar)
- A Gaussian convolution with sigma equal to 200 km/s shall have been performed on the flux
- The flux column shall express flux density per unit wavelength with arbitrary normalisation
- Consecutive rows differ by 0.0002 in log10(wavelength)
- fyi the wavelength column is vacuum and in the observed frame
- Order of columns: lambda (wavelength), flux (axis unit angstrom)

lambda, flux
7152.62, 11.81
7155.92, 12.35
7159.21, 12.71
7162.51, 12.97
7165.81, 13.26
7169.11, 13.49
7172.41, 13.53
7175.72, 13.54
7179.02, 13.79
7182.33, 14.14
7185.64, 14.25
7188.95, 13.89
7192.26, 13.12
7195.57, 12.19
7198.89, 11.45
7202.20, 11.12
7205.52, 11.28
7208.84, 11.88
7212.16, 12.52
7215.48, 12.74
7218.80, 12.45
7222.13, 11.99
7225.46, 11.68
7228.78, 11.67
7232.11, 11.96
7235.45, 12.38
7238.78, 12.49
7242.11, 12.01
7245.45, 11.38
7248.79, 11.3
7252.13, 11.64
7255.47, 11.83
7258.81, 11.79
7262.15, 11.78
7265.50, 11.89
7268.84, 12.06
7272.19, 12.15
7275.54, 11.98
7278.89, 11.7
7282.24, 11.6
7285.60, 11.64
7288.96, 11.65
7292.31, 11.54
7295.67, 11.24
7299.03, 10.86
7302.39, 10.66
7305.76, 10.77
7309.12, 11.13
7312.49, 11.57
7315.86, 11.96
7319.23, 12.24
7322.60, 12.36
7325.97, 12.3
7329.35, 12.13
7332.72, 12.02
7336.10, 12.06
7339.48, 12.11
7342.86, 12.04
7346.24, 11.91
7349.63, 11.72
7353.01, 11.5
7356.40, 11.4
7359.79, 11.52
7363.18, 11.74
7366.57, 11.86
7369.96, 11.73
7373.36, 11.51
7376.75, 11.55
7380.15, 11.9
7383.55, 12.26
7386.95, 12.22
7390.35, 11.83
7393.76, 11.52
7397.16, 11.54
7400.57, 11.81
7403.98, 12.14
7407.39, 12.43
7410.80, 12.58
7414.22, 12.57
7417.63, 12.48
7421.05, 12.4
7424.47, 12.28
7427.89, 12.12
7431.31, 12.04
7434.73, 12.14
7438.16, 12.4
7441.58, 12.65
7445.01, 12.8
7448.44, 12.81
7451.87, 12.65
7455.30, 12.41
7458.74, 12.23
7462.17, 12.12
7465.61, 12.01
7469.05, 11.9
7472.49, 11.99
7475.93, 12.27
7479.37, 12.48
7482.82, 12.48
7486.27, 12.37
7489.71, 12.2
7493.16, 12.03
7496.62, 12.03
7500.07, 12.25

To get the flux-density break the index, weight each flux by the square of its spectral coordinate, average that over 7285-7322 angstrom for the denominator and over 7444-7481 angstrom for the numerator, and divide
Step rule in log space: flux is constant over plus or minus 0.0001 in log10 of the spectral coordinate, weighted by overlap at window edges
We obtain 1.1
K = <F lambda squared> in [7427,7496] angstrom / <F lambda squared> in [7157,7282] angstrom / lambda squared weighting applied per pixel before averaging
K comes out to 1.06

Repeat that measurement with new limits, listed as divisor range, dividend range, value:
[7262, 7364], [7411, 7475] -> 1.09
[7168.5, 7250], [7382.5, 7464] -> 1.04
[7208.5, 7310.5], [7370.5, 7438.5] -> 1.07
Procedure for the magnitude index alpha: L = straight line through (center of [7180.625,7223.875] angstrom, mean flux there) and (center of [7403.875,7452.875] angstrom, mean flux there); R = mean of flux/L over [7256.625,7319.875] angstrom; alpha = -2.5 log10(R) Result 0.08 mag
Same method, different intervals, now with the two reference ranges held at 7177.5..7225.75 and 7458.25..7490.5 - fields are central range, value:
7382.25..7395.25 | 0.03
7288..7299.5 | 0.10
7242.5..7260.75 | 0.08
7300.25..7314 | 0.13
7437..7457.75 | -0.03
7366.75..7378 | 0.06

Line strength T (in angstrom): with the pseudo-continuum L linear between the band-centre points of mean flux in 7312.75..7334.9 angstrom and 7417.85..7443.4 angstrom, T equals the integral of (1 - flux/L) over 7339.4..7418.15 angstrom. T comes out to 2.1 angstrom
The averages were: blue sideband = 12.1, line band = 11.9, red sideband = 12.3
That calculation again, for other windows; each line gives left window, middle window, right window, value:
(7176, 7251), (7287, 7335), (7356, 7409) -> 1.8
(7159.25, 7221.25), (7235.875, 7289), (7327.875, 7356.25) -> 2.5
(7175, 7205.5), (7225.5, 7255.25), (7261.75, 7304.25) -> 0.9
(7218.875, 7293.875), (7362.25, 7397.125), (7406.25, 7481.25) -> 1.1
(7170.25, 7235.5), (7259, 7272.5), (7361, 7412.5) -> 0.5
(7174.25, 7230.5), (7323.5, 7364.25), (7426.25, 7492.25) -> 1.8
